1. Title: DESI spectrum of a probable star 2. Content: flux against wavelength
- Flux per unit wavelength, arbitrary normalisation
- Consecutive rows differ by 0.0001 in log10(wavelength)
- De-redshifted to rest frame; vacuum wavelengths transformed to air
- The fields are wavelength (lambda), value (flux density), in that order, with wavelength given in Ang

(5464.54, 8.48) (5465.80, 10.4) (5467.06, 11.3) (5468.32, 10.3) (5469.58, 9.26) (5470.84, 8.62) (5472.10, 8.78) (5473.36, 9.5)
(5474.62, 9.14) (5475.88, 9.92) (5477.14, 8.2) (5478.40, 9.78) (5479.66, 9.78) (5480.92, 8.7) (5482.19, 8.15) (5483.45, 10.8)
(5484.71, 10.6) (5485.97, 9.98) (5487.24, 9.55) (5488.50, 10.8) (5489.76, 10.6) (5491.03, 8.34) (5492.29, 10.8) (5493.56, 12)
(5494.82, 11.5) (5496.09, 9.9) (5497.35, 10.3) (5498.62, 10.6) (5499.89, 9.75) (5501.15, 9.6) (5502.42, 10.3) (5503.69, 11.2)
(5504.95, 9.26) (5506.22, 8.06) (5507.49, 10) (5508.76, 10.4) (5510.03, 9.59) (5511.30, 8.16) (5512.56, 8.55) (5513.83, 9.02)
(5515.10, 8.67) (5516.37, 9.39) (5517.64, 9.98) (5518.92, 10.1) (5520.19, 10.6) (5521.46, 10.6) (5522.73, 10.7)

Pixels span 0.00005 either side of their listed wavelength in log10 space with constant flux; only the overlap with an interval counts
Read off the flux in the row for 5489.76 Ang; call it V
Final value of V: 10.6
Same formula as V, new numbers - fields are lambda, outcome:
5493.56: 12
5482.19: 8.15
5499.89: 9.75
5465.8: 10.4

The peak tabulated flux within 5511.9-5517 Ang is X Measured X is 9.39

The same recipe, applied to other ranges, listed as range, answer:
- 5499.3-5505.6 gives 11.2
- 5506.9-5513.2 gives 10.4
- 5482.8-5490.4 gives 10.8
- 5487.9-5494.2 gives 12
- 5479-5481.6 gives 9.78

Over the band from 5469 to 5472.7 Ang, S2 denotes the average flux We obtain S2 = 8.88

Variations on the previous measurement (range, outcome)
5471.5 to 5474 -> 9.15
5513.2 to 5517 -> 9.03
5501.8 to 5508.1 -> 9.76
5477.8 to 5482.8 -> 9.09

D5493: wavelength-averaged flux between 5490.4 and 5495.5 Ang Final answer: 10.7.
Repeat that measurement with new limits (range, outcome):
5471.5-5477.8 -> 9.12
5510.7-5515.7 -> 8.62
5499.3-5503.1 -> 9.9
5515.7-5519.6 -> 9.8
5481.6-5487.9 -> 9.84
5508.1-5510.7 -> 9.95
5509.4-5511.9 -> 8.88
